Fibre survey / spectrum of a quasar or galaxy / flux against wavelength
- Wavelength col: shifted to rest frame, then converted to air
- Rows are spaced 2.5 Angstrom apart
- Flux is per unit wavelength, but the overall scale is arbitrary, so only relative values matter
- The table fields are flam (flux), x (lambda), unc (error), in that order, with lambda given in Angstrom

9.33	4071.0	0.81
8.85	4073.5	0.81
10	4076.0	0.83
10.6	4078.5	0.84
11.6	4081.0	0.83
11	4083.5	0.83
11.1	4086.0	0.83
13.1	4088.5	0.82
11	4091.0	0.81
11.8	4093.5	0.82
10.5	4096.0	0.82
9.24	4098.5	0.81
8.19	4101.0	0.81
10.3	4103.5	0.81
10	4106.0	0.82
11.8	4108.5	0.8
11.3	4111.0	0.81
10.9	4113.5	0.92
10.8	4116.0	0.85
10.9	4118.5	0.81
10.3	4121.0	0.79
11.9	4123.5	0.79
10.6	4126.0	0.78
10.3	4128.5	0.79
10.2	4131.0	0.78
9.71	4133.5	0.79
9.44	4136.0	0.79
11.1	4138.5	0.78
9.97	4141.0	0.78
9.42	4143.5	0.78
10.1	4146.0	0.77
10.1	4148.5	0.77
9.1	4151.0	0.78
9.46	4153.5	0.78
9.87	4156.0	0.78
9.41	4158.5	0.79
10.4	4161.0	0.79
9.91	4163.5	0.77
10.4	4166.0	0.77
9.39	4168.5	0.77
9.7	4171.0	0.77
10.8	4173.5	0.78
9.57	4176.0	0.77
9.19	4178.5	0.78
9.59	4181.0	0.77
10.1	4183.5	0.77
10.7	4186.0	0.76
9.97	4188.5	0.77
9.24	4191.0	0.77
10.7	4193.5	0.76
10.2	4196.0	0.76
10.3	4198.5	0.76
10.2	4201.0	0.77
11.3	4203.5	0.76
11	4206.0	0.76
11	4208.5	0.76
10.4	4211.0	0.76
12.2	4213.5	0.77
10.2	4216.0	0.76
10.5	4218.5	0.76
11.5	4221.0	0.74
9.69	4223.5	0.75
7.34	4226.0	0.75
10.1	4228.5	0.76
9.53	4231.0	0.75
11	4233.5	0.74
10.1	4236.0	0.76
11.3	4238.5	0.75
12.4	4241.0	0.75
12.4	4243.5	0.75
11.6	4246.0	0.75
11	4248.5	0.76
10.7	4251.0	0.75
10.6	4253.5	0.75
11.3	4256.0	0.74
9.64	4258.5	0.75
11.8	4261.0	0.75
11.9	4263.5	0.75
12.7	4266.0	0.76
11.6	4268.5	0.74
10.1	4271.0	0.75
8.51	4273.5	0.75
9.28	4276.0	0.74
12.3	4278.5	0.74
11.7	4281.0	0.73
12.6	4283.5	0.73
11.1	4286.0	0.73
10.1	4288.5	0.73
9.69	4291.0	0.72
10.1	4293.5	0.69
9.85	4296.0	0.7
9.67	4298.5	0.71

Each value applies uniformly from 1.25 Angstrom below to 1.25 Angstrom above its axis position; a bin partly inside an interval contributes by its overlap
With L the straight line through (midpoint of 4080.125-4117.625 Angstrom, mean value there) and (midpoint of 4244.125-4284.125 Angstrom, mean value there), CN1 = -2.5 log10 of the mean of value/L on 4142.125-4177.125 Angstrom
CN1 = 0.11 mag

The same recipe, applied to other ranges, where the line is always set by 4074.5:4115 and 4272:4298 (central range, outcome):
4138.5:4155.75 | 0.094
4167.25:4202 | 0.070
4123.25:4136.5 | 0.044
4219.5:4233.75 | 0.084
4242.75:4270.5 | -0.079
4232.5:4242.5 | -0.067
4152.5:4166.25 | 0.084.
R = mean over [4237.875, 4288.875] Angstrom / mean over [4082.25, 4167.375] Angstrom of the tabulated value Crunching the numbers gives 1.1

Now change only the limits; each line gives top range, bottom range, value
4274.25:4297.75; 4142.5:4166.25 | 1.09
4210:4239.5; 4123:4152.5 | 1.02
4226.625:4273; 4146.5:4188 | 1.12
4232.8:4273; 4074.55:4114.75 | 1.04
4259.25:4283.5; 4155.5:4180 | 1.13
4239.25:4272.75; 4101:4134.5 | 1.07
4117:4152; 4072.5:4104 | 0.97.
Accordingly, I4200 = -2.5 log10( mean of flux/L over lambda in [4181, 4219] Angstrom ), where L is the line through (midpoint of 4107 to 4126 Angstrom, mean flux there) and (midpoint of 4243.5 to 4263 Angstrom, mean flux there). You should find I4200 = 0.06 mag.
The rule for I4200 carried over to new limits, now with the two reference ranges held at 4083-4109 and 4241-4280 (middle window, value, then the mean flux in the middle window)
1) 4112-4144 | 0.03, 10.5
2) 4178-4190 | 0.10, 9.94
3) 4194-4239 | 0.06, 10.4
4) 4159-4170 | 0.09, 9.98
